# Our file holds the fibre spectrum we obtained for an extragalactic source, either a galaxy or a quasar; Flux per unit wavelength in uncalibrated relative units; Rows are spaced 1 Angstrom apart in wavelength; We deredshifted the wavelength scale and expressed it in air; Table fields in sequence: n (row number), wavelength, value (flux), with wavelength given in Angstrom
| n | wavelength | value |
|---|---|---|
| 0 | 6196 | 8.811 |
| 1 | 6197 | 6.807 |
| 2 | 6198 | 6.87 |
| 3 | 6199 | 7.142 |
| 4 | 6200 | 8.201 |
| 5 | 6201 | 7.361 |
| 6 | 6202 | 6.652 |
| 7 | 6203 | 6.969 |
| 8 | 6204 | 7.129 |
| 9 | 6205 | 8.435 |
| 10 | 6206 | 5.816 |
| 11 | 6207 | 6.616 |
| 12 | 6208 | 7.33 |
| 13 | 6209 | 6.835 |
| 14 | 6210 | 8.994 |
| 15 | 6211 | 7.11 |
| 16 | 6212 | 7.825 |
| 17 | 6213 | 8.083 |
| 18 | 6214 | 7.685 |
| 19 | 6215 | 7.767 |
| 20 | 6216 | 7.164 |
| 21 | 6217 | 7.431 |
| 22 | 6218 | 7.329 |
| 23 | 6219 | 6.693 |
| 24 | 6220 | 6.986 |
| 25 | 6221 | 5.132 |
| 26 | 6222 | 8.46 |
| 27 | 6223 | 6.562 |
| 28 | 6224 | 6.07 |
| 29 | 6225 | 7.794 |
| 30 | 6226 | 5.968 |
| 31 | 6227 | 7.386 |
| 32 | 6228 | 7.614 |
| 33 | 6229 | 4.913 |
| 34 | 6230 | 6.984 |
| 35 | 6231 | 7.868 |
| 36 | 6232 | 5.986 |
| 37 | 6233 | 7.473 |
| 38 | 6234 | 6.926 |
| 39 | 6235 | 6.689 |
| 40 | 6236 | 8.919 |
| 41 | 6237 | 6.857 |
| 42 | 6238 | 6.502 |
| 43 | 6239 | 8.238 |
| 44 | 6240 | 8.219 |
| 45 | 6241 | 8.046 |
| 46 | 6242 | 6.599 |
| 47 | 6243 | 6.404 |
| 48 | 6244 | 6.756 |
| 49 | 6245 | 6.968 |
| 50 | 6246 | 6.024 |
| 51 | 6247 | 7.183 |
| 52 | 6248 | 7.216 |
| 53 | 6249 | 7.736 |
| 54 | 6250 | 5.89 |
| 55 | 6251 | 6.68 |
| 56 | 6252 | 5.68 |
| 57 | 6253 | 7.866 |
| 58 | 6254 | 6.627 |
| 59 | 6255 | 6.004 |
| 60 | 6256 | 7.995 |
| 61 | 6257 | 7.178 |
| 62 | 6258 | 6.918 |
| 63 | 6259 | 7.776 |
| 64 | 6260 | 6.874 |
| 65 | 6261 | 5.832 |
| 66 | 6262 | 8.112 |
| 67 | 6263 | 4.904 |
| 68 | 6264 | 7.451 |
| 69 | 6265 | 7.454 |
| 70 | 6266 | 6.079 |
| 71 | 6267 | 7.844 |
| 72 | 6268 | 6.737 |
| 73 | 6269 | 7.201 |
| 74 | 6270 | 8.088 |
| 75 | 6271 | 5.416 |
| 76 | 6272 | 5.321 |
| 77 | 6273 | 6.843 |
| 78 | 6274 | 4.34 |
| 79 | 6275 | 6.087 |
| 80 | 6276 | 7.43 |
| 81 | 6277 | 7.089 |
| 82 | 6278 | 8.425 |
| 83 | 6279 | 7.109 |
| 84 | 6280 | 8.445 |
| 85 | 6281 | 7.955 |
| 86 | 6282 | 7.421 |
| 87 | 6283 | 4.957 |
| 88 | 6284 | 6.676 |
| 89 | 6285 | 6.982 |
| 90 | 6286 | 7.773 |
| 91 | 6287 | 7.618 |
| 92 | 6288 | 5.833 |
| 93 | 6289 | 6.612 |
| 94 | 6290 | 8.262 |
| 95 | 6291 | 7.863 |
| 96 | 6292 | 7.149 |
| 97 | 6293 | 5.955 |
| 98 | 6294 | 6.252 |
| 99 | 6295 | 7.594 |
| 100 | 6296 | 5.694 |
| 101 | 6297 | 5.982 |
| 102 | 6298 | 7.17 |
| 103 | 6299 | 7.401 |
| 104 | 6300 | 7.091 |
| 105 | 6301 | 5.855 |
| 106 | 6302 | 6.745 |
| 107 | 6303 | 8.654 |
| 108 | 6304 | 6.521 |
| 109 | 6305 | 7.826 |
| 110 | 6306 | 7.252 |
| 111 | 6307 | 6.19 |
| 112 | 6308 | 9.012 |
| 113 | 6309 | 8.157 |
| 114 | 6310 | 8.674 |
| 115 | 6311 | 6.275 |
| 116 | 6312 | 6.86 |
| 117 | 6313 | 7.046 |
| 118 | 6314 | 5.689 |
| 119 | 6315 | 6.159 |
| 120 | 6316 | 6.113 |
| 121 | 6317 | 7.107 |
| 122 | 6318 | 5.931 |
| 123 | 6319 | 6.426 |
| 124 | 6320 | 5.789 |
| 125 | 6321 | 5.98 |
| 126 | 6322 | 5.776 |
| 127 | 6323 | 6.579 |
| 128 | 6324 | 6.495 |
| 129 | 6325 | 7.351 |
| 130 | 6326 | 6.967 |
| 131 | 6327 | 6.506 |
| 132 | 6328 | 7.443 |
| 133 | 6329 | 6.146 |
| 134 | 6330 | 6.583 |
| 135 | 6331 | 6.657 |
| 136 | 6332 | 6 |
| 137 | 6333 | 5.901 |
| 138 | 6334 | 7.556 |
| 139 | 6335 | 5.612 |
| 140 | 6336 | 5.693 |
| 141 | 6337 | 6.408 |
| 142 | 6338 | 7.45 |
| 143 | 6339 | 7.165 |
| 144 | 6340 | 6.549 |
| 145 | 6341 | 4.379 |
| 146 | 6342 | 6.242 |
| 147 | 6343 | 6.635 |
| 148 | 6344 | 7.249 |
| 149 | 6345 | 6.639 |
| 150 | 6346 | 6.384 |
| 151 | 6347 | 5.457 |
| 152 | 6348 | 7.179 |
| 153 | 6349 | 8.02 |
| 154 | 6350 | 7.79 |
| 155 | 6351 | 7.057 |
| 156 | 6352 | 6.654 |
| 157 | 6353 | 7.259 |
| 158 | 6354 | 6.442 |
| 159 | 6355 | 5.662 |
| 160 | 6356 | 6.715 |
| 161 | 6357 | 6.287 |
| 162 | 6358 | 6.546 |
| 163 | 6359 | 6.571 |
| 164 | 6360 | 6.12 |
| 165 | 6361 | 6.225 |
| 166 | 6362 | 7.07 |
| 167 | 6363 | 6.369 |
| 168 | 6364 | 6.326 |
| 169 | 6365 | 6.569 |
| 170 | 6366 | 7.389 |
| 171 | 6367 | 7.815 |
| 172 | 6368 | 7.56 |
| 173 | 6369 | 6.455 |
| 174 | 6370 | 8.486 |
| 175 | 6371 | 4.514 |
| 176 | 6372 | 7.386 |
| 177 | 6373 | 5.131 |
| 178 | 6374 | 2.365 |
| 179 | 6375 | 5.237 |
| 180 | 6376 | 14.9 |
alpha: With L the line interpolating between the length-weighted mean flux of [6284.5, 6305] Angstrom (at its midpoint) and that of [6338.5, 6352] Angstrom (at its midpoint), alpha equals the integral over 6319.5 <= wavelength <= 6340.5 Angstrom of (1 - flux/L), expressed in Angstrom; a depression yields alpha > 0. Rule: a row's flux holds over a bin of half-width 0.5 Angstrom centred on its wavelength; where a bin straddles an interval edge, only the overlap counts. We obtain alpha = 0.8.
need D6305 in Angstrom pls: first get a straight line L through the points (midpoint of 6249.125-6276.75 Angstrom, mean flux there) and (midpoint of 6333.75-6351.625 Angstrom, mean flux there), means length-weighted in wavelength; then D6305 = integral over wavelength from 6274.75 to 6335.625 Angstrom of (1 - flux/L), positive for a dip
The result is -1.8 Angstrom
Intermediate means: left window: 6.71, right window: 6.62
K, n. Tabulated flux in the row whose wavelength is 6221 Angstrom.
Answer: 5.132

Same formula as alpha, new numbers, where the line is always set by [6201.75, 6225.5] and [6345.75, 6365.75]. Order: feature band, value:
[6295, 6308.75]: -0.4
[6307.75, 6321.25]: 0.1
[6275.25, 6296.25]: -0.5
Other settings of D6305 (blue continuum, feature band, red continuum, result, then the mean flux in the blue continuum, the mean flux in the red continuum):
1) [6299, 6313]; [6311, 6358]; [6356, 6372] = 3.3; 7.31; 6.71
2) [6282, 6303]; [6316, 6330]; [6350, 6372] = 0.6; 6.83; 6.71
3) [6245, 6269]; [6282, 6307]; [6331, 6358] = -0.6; 6.88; 6.56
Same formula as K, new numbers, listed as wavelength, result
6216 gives 7.164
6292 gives 7.149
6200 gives 8.201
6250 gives 5.89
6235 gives 6.689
